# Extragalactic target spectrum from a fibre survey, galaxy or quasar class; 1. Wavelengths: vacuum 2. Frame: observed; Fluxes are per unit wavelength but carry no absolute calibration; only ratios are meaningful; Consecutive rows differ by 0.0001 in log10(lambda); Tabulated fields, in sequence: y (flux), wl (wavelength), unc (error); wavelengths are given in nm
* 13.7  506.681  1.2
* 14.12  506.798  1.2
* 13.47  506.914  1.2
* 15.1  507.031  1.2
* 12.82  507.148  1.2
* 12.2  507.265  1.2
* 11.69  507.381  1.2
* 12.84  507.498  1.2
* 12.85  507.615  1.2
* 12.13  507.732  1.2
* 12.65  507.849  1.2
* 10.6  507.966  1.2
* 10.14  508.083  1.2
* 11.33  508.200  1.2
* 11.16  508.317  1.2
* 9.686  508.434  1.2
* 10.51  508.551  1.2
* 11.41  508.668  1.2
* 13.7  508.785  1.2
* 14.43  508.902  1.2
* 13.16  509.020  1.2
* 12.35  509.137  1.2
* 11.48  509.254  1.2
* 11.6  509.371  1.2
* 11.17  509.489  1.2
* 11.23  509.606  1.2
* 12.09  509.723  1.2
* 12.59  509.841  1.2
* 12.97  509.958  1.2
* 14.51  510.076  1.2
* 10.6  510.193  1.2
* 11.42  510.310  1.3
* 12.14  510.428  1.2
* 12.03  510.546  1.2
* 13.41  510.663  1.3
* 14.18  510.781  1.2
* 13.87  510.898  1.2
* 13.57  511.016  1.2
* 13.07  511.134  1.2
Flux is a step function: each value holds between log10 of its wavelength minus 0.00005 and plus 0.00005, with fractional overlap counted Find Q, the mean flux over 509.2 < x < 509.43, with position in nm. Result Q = 11.5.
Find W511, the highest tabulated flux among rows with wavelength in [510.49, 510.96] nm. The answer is 14.18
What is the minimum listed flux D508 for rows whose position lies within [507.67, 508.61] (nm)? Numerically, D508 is 9.686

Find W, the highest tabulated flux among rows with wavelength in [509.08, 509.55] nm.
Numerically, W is 12.35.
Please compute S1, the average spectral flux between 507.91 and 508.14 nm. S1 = 10.4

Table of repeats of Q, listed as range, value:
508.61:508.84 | 12.5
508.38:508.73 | 10.6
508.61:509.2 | 13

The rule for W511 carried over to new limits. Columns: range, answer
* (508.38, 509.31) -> 14.43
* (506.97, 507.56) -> 15.1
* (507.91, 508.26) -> 11.33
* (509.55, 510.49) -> 14.51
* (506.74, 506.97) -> 14.12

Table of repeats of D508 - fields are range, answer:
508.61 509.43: 11.41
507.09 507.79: 11.69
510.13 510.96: 10.6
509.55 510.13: 11.23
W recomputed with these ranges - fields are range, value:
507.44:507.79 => 12.85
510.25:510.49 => 12.14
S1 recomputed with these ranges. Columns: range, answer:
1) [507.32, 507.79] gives 12.4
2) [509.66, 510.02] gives 12.5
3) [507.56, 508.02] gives 12.1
